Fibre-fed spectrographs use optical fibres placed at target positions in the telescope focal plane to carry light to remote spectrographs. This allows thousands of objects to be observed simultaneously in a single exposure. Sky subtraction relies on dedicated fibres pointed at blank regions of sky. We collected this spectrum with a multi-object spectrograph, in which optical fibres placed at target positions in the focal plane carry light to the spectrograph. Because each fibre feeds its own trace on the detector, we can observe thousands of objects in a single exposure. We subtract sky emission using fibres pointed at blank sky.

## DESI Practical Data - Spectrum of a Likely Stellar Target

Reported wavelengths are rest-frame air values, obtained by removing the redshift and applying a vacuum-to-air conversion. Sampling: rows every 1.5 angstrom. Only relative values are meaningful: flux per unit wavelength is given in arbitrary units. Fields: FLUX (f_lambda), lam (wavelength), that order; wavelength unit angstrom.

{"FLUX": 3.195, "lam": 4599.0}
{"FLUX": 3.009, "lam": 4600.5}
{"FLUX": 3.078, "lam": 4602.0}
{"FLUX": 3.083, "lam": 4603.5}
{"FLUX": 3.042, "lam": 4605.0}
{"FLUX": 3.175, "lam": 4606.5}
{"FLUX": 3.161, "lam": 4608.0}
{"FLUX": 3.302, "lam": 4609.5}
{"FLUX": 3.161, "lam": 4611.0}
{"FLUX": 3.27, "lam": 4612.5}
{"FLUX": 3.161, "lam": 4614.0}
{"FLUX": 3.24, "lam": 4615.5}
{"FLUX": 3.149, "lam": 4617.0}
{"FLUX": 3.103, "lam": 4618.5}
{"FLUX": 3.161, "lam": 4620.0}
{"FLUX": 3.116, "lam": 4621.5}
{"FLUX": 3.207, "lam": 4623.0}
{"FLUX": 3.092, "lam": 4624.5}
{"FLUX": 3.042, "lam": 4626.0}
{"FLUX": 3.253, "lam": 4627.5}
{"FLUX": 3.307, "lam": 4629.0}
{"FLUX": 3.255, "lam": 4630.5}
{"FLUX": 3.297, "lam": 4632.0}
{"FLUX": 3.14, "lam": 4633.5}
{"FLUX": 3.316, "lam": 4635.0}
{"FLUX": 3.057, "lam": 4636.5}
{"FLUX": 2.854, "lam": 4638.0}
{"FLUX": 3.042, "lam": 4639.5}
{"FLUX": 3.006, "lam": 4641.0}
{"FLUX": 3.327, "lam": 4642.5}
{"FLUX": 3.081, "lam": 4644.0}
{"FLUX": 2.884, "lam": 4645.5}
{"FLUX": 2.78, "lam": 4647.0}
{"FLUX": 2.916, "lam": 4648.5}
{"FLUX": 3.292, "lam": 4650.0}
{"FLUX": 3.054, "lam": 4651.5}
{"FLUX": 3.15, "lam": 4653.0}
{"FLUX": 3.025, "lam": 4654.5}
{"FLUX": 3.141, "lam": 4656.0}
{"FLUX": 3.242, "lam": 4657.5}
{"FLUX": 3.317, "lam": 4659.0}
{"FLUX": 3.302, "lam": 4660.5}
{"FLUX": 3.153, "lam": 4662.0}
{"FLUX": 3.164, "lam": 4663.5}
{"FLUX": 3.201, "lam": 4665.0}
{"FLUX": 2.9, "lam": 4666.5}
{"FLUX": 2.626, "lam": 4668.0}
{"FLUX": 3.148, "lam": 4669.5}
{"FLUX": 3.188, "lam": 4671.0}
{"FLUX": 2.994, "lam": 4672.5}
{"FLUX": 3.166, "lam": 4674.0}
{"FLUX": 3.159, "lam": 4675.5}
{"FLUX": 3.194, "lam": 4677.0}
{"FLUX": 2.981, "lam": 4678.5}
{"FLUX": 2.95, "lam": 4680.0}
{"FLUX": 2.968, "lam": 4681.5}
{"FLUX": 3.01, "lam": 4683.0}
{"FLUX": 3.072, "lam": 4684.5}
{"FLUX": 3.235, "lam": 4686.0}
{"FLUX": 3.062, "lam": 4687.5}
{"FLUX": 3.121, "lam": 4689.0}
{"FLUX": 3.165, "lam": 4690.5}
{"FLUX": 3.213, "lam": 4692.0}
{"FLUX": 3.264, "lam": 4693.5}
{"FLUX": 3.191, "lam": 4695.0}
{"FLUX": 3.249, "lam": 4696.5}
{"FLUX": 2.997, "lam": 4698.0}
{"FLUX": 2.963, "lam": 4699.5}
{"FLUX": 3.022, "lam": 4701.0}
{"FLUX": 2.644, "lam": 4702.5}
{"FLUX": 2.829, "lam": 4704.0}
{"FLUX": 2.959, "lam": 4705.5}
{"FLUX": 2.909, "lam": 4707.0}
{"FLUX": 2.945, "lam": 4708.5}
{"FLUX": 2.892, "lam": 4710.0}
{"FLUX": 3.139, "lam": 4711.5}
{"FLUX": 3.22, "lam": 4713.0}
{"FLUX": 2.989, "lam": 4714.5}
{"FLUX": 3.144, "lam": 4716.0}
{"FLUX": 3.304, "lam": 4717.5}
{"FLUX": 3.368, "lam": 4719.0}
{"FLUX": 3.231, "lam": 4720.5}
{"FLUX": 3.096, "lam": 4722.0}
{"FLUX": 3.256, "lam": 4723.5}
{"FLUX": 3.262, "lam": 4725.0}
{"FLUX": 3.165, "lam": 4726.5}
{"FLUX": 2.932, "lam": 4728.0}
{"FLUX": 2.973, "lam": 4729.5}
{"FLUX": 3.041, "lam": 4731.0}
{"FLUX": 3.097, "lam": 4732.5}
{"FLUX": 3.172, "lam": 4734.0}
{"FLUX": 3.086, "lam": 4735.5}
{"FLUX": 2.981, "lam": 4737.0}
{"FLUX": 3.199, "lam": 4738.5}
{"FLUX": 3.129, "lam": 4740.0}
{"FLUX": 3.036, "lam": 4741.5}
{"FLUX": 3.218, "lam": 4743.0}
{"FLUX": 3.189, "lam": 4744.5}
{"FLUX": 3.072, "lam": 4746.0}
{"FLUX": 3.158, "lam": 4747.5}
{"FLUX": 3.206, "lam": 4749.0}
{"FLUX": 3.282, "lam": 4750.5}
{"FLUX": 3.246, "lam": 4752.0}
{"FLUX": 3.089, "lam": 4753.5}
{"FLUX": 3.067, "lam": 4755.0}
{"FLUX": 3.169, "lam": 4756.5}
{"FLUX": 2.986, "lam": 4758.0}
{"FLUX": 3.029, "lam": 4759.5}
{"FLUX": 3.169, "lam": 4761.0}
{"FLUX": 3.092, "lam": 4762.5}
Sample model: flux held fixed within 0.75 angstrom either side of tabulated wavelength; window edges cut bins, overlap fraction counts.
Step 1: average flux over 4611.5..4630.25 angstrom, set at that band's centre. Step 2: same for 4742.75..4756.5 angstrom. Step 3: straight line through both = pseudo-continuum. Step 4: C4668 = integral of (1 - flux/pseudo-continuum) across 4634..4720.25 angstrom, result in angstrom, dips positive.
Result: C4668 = 2.5 angstrom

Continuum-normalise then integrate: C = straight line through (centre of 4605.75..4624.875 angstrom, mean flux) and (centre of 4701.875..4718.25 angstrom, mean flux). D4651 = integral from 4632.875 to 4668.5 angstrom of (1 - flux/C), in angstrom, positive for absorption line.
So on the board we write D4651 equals 0.3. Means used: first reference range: 3.18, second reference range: 3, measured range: 3.09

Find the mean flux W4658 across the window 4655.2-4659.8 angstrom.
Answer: 3.23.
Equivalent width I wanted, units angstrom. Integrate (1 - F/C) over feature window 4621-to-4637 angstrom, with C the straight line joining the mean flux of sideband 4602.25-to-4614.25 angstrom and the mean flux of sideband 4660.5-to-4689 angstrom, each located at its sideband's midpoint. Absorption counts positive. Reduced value -0.3 angstrom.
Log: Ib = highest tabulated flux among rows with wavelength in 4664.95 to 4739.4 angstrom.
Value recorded 3.368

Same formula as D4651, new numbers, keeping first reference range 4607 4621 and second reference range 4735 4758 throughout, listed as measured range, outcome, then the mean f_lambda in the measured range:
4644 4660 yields 0.5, 3.08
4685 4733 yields 0.9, 3.09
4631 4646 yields 0.3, 3.11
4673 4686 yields 0.4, 3.07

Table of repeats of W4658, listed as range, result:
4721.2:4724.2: 3.18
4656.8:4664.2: 3.24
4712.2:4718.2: 3.16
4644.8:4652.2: 2.99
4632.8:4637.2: 3.17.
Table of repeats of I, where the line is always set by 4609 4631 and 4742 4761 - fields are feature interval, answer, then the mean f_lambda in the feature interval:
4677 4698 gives 0.3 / 3.11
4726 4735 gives 0.3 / 3.06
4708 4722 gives 0.1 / 3.14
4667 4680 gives 0.5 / 3.05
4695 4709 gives 0.9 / 2.96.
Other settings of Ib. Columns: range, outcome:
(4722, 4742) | 3.262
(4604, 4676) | 3.327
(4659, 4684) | 3.317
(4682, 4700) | 3.264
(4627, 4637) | 3.316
